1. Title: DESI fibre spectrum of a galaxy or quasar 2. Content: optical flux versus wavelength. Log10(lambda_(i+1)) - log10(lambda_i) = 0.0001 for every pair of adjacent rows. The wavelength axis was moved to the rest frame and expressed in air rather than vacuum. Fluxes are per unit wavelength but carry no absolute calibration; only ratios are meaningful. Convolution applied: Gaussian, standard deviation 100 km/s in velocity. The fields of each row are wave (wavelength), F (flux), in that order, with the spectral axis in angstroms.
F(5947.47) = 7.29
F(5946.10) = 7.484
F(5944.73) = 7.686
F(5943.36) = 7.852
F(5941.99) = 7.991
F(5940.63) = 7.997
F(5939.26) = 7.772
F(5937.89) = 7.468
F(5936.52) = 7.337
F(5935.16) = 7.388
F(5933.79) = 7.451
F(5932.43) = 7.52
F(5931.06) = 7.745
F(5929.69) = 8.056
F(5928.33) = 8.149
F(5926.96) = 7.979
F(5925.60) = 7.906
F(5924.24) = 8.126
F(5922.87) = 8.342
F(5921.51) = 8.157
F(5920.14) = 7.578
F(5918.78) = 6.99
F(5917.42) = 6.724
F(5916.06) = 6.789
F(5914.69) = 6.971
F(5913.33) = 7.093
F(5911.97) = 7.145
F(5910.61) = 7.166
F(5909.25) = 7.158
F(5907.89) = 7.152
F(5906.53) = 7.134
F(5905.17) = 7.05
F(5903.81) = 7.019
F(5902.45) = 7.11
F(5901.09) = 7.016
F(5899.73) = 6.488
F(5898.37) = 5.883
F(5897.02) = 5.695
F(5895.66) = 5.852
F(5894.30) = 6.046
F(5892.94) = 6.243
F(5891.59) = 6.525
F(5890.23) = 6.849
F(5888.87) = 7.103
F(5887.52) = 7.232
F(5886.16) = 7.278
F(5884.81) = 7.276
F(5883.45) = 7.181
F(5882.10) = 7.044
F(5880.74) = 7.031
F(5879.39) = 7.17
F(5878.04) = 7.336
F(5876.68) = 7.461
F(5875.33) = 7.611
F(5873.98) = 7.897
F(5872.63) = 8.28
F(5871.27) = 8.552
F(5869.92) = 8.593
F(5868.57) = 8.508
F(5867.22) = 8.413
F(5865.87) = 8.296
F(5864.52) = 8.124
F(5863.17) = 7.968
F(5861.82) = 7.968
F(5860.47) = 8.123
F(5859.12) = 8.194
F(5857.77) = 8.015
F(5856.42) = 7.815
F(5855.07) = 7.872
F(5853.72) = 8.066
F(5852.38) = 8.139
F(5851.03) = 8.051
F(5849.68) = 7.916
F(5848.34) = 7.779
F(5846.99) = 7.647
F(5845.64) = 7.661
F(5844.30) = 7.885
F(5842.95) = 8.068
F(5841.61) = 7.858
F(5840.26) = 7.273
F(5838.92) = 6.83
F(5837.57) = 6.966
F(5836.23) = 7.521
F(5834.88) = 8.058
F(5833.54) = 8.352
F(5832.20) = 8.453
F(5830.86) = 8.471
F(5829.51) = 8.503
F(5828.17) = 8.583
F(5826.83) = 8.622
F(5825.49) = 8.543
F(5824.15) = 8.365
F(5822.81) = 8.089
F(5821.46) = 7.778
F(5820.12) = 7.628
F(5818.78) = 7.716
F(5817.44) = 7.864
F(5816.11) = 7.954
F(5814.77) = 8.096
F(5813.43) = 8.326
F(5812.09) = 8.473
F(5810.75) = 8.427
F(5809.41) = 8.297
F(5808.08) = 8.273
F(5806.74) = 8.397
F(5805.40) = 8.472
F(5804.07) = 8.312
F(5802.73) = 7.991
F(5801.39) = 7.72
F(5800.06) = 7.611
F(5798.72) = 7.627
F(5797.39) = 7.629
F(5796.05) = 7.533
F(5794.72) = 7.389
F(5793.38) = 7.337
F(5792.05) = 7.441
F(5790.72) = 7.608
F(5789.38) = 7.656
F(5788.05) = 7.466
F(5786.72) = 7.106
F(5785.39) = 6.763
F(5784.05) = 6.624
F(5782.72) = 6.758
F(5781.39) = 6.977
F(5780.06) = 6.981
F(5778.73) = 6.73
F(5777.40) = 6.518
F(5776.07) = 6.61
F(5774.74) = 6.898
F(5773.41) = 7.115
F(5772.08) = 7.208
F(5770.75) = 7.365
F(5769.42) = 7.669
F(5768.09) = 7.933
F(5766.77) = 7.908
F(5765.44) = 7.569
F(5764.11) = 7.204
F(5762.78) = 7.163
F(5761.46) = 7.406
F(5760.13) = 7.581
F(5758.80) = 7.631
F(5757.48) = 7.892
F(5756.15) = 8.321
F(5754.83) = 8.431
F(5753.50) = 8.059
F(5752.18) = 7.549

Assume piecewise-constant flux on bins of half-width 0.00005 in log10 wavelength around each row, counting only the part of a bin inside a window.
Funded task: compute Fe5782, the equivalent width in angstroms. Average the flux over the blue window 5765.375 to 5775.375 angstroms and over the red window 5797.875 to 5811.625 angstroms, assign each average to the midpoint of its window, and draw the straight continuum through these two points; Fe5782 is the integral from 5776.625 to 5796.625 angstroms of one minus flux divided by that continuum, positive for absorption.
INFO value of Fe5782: 1.7 angstroms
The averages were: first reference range 7.45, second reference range 8.11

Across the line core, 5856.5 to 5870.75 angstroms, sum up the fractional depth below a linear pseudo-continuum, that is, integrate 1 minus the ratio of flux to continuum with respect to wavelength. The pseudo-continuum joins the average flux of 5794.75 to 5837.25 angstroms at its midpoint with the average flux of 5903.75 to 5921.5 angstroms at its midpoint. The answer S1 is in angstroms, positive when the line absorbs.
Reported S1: -1.1 angstroms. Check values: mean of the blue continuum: 8.1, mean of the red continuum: 7.12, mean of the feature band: 8.21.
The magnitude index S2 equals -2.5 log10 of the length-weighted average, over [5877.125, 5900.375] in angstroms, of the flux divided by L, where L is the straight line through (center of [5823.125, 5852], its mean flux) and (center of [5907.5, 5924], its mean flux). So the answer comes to 0.12 mag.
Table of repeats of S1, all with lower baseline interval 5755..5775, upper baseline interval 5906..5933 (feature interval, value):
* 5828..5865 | -2.0 angstroms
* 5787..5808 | -0.6 angstroms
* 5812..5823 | -0.6 angstroms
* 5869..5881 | -0.5 angstroms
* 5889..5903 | 2.1 angstroms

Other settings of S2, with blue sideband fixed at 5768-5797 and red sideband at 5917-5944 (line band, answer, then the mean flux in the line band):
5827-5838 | -0.114 mag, 8.16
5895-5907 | 0.161 mag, 6.57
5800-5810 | -0.131 mag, 8.17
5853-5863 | -0.078 mag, 8.01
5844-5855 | -0.068 mag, 7.9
